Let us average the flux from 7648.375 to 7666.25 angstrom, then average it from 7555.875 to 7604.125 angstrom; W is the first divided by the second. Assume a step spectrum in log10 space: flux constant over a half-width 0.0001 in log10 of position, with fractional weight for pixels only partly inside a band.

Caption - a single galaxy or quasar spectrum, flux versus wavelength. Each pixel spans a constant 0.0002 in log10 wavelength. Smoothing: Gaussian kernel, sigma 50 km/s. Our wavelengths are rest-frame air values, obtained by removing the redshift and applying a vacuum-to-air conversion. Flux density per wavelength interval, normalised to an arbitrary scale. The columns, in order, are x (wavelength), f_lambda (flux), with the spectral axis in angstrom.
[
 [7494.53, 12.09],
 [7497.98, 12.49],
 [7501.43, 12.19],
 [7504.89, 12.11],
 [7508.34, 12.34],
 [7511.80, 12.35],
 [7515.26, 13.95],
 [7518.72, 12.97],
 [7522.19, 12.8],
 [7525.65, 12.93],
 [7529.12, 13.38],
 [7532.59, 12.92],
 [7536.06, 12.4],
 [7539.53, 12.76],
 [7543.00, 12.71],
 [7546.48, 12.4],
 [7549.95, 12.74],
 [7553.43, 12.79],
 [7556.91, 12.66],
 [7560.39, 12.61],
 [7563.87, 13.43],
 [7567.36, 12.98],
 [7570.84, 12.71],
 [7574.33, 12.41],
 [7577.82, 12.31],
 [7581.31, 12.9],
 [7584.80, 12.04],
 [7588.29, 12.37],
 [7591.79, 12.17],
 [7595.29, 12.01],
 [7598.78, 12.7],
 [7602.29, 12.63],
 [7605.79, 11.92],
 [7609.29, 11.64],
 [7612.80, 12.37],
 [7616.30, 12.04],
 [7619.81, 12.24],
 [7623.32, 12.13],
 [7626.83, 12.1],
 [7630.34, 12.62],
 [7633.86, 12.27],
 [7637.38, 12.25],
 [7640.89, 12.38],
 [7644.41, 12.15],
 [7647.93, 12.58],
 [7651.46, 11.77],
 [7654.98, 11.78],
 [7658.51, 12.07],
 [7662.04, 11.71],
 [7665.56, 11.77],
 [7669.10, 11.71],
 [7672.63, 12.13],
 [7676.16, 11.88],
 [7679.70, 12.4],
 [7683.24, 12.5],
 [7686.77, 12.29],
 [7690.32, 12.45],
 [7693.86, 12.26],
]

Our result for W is 0.95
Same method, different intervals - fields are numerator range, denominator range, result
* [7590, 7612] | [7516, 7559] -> 0.95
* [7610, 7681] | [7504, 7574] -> 0.95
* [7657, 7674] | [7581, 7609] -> 0.97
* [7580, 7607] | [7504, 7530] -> 0.96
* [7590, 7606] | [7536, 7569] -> 0.96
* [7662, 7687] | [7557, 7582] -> 0.95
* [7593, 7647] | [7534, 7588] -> 0.97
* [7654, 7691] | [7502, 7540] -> 0.94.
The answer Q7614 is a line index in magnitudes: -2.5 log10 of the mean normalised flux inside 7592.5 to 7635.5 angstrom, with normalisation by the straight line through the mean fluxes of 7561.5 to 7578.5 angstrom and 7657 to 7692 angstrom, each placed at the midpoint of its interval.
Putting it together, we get 0.024 mag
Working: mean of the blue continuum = 12.8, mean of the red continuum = 12.1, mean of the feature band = 12.2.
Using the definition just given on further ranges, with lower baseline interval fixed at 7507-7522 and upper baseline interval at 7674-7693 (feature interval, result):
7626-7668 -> 0.03 mag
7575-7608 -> 0.03 mag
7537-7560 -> 0.01 mag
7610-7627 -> 0.03 mag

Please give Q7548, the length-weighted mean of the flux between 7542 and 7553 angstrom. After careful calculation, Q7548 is 12.6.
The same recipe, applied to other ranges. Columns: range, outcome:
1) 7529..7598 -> 12.6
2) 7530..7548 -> 12.7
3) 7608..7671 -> 12.1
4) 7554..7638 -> 12.4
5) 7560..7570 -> 13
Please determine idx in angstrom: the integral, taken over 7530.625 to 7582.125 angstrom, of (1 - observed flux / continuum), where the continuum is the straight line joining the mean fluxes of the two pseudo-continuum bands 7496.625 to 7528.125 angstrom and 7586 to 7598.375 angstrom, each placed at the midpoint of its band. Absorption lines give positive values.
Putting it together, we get -1.1 angstrom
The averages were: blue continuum 12.7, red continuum 12.2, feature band 12.7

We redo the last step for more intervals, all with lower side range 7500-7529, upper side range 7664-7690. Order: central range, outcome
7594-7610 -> 0.24 angstrom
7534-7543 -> 0.03 angstrom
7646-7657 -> 0.15 angstrom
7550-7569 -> -0.47 angstrom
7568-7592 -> 0.07 angstrom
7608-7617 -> 0.24 angstrom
